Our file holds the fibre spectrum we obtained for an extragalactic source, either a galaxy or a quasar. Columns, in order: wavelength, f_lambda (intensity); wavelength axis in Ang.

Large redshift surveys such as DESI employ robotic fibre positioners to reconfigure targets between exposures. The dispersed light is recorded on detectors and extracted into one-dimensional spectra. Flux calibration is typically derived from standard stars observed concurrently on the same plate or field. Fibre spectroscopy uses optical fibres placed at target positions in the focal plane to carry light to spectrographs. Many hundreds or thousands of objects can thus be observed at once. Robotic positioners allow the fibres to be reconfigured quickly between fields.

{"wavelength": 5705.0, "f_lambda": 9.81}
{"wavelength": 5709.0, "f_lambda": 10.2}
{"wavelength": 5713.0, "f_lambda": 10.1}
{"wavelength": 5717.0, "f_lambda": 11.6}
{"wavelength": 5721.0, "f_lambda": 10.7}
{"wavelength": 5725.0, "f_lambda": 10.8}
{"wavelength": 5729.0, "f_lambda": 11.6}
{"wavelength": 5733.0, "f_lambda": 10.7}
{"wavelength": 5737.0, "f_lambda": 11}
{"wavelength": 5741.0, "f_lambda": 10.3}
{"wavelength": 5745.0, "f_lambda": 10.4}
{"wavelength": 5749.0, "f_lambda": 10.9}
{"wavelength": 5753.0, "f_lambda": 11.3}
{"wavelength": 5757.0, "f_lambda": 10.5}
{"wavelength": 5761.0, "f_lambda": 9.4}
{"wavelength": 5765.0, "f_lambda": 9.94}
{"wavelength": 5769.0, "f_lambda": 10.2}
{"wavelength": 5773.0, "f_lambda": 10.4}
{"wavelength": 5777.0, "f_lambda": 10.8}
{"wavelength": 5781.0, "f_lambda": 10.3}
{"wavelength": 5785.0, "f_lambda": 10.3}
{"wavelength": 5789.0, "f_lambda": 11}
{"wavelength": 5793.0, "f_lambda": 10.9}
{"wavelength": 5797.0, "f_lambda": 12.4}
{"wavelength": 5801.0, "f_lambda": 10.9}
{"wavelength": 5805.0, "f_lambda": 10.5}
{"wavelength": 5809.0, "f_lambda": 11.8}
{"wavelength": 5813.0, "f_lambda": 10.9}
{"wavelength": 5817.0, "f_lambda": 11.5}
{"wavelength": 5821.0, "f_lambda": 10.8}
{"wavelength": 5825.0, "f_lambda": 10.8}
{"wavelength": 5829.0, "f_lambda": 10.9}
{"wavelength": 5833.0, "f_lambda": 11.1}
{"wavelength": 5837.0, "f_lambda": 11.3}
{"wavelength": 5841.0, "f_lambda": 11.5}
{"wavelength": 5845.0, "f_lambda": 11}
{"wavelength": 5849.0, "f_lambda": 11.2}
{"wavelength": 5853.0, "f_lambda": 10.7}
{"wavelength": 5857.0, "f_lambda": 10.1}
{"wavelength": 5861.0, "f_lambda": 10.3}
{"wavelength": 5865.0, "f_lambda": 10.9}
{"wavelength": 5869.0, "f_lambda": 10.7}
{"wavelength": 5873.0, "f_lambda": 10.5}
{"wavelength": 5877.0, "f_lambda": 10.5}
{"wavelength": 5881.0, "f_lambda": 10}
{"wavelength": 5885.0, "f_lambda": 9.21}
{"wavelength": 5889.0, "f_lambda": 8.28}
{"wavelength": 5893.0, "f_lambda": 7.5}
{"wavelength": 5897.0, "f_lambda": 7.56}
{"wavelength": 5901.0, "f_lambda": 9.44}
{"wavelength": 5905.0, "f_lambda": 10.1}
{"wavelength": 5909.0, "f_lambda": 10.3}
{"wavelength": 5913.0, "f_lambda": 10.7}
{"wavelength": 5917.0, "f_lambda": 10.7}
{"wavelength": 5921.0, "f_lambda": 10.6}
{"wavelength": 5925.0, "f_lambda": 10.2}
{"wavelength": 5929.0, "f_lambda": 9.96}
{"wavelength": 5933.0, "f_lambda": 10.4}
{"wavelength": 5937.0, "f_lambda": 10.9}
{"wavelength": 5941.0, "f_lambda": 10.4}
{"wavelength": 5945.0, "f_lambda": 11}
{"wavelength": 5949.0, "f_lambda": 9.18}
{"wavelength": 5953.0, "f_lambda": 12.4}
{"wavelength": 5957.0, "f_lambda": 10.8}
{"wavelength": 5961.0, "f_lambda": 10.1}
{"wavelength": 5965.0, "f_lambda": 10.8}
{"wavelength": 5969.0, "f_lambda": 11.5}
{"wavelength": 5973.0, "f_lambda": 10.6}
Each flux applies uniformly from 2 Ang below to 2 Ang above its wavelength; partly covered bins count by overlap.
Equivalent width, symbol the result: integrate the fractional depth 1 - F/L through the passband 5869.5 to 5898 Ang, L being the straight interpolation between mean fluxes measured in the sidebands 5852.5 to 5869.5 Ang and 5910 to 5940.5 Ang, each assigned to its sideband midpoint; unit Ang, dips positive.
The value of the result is 3.5 Ang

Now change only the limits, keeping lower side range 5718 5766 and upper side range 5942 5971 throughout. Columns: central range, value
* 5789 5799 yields -0.8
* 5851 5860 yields 0.3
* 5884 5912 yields 4.7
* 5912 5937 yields 0.8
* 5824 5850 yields -1.0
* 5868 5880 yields 0.3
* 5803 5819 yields -0.7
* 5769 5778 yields 0.2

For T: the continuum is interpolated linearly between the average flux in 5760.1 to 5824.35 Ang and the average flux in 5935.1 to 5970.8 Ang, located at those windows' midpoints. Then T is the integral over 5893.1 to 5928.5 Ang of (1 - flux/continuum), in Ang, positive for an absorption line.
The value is 3.16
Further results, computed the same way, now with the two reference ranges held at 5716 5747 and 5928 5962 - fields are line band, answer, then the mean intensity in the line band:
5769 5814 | -0.4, 10.9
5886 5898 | 3.1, 7.92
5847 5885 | 0.8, 10.5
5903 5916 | 0.3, 10.4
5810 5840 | -0.9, 11.1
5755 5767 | 1.0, 9.95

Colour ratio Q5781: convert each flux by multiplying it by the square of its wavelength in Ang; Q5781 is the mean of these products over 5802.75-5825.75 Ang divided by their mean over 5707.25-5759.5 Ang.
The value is 1.06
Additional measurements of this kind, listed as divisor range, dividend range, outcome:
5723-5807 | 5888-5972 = 1.01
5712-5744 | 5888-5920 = 0.92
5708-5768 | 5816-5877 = 1.06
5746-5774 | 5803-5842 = 1.09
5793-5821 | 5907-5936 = 0.96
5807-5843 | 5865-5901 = 0.86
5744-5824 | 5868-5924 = 0.94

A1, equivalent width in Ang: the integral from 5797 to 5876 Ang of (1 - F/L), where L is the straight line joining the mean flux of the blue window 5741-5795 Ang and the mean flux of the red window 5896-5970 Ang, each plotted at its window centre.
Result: -3.81 Ang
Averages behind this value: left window 10.5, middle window 10.9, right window 10.4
